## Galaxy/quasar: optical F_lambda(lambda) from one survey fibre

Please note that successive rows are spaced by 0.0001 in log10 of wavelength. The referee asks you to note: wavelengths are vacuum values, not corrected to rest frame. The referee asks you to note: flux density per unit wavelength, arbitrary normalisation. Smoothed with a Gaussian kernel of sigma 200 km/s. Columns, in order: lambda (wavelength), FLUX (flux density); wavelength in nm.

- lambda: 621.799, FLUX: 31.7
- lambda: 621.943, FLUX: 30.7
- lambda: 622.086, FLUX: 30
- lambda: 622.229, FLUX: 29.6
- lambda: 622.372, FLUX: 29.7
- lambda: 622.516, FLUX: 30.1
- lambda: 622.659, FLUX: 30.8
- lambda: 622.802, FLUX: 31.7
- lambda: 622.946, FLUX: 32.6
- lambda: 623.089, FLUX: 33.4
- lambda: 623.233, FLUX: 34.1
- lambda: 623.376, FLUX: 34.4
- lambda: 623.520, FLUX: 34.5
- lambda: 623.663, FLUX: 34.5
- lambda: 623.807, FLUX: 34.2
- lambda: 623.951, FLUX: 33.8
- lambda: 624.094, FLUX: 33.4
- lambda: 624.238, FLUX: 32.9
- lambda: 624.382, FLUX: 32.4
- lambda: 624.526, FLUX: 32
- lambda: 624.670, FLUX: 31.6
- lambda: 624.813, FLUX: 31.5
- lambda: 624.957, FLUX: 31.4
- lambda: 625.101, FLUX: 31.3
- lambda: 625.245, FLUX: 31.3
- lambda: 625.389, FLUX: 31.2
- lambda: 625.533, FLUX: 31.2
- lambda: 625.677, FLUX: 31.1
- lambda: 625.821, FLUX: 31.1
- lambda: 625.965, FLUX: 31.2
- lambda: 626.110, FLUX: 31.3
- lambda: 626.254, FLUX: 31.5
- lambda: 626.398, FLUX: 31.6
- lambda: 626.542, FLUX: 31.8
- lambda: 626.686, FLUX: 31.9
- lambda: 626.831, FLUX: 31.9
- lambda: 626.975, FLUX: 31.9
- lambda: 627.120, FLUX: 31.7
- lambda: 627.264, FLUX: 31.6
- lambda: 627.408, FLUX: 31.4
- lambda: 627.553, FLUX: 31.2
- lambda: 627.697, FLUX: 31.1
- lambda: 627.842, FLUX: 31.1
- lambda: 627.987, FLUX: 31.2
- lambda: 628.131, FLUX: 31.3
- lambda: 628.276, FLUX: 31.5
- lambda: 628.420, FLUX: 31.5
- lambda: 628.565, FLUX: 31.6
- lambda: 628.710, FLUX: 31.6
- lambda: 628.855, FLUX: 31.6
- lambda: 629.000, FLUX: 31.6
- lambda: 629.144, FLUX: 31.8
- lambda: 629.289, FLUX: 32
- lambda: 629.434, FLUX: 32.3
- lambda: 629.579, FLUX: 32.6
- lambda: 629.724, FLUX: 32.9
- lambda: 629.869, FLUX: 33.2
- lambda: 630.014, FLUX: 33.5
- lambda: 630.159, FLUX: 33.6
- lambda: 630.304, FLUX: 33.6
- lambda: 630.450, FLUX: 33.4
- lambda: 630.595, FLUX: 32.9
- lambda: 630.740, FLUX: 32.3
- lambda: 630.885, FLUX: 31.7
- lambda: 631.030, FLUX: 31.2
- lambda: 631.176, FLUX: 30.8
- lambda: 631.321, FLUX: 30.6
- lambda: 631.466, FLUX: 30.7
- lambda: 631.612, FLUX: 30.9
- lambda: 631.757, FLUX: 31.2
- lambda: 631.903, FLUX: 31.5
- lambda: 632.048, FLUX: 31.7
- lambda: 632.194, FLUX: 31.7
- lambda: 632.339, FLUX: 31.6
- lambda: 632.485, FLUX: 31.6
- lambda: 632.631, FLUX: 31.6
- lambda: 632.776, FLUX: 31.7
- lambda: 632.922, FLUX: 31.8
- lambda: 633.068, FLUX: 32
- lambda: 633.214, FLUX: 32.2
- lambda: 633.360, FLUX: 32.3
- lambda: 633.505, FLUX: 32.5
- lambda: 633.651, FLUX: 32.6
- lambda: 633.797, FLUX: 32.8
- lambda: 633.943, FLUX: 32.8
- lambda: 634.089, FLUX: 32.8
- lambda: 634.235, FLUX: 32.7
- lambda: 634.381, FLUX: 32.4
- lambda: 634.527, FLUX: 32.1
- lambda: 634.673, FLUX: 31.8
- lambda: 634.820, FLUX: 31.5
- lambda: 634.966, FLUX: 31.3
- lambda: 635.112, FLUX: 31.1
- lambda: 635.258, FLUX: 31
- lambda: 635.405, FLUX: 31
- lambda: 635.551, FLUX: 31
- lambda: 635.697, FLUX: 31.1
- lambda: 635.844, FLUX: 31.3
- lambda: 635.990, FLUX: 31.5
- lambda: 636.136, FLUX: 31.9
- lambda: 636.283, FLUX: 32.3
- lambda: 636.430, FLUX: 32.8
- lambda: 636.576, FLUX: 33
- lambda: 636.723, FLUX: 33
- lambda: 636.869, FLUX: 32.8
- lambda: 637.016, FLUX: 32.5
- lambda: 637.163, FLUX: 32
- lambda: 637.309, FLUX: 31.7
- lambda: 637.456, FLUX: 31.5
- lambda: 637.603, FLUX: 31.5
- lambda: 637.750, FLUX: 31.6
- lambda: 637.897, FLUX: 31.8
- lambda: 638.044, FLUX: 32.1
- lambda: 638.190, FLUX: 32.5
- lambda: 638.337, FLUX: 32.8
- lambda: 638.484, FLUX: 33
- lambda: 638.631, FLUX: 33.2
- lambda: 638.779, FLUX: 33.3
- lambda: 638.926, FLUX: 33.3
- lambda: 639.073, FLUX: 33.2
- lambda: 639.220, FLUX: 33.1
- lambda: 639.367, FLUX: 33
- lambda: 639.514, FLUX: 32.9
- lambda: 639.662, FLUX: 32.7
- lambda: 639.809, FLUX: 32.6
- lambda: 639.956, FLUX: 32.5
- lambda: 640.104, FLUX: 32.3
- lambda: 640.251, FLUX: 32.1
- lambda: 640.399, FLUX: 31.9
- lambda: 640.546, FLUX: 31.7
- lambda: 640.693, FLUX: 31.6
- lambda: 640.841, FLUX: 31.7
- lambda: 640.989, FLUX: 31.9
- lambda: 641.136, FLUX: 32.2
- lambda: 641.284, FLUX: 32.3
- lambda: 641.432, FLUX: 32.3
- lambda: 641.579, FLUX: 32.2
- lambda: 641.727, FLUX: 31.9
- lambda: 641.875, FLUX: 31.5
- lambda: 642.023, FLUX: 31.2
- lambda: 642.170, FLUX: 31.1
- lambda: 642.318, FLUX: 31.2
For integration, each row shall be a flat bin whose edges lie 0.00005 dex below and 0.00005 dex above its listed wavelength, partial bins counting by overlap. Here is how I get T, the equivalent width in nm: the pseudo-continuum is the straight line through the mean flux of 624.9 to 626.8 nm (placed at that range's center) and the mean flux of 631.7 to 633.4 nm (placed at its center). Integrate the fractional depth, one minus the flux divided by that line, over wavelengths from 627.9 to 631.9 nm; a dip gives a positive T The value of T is -0.05 nm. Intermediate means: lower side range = 31.4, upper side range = 31.7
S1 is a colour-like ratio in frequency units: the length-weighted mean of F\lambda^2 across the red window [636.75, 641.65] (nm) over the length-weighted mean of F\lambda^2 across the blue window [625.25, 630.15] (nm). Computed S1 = 1.1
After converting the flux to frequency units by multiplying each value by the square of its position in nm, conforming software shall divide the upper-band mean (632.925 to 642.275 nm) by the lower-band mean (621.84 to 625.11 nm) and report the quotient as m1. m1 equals 1.0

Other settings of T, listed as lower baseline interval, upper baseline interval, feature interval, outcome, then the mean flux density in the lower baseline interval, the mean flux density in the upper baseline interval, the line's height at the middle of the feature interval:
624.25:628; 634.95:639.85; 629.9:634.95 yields -0.025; 31.5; 32.2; 31.9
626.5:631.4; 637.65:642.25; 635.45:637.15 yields 0.005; 31.9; 32.3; 32.2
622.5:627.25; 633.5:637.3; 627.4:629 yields 0.038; 32.2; 32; 32.1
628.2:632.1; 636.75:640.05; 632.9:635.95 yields 0.035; 32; 32.5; 32.3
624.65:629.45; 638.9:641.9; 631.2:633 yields 0.025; 31.5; 32.3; 31.8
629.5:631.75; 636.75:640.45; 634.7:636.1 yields 0.049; 32.2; 32.5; 32.4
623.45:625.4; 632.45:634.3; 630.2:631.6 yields 0.020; 32.6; 32.3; 32.4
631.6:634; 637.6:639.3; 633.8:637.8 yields 0.047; 31.9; 32.7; 32.3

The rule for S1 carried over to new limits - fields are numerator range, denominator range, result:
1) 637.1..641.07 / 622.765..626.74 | 1.05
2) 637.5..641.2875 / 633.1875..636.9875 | 1.02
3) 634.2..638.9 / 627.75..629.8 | 1.03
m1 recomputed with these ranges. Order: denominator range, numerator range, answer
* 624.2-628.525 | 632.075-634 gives 1.04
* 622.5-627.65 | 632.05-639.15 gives 1.03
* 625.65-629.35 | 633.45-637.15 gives 1.04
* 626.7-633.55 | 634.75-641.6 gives 1.04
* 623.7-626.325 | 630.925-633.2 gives 1.01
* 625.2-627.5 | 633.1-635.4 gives 1.05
